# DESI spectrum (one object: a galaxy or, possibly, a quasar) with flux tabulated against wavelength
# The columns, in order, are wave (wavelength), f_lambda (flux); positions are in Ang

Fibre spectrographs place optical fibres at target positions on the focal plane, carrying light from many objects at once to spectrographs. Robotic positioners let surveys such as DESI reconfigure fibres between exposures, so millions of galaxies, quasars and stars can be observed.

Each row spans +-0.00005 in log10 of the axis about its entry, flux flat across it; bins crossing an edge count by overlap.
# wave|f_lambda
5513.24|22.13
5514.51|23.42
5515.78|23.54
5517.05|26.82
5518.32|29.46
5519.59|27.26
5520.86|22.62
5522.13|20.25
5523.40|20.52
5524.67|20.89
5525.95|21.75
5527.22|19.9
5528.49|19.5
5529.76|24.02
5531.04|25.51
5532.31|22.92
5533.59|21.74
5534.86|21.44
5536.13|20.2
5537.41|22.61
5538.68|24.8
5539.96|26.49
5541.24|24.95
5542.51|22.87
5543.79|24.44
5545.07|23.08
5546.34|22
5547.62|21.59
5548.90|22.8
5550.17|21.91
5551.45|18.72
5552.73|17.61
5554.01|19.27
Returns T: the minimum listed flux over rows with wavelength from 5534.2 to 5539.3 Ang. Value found 20.2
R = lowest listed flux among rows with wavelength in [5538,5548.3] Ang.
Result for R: 21.59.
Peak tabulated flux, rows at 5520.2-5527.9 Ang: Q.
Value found 22.62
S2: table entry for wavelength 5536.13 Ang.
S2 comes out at 20.2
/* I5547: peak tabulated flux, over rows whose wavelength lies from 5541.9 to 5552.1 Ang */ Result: 24.44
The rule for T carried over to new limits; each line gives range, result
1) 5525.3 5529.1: 19.5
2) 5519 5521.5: 22.62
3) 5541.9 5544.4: 22.87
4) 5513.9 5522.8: 20.25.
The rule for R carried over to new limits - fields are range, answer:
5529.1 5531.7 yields 24.02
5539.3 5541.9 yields 24.95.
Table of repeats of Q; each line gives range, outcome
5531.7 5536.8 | 22.92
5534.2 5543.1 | 26.49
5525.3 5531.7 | 25.51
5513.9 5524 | 29.46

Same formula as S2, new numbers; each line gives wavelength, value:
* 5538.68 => 24.8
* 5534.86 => 21.44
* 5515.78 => 23.54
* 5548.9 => 22.8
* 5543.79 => 24.44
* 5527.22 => 19.9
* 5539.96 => 26.49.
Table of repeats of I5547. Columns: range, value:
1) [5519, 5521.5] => 27.26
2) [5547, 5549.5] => 22.8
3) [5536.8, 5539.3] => 24.8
